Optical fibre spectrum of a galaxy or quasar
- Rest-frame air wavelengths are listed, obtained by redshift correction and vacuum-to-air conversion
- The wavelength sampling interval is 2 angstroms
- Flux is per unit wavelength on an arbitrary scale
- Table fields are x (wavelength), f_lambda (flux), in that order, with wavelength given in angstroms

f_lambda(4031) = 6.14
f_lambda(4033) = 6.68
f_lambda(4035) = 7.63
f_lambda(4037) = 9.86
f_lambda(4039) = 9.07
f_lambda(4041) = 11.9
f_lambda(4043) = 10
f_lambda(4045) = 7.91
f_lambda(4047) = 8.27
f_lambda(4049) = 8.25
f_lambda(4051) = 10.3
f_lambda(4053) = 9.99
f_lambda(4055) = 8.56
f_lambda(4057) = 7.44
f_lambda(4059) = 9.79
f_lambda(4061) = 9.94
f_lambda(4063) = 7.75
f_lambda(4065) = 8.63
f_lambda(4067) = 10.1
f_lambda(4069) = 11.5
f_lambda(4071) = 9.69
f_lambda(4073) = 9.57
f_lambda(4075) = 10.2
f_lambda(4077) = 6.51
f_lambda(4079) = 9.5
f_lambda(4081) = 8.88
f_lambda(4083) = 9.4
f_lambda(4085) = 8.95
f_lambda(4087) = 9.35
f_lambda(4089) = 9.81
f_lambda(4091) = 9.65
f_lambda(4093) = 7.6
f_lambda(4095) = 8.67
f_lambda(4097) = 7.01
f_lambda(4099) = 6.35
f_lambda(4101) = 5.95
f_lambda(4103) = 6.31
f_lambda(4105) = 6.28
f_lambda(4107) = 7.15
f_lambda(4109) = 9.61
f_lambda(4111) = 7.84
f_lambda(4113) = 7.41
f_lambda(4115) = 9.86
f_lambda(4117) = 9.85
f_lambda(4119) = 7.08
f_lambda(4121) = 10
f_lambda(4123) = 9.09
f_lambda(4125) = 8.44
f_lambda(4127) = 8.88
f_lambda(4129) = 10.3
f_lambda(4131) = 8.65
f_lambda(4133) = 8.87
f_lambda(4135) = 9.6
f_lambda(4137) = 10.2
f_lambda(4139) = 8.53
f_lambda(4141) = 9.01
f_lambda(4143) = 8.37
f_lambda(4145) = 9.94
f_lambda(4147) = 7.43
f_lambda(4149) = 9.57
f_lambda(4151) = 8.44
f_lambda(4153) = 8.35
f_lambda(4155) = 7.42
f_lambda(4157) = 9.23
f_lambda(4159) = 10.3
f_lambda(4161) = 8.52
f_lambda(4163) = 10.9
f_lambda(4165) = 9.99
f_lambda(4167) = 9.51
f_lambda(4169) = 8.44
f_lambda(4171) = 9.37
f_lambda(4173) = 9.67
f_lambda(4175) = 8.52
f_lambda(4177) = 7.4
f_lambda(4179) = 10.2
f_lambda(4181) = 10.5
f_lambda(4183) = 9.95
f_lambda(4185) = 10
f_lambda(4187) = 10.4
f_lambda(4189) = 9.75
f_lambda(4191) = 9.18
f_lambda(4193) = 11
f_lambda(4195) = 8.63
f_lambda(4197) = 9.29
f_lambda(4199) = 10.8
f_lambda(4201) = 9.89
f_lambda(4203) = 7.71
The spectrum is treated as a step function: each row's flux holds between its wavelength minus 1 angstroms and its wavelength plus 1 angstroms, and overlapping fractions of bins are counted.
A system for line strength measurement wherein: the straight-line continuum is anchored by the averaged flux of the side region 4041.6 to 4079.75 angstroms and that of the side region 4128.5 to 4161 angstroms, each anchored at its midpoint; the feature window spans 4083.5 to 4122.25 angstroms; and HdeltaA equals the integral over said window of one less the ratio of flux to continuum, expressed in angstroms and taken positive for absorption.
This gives 3.9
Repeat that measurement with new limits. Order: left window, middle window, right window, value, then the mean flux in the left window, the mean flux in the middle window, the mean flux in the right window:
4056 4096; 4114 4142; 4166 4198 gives 0.44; 9.15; 9.17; 9.49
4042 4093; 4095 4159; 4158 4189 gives 6.48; 9.17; 8.45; 9.58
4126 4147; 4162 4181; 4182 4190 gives 0.72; 9.15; 9.39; 10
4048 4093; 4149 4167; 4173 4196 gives 0.61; 9.22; 9.19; 9.6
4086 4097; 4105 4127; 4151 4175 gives 1.02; 8.83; 8.54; 9.18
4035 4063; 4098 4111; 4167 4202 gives 3.27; 9.21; 7.01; 9.59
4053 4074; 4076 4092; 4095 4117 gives -1.05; 9.33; 9.01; 7.55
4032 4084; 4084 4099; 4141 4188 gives 0.98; 9.13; 8.56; 9.23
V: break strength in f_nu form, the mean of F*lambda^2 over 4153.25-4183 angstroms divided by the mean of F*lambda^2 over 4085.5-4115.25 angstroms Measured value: 1.22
